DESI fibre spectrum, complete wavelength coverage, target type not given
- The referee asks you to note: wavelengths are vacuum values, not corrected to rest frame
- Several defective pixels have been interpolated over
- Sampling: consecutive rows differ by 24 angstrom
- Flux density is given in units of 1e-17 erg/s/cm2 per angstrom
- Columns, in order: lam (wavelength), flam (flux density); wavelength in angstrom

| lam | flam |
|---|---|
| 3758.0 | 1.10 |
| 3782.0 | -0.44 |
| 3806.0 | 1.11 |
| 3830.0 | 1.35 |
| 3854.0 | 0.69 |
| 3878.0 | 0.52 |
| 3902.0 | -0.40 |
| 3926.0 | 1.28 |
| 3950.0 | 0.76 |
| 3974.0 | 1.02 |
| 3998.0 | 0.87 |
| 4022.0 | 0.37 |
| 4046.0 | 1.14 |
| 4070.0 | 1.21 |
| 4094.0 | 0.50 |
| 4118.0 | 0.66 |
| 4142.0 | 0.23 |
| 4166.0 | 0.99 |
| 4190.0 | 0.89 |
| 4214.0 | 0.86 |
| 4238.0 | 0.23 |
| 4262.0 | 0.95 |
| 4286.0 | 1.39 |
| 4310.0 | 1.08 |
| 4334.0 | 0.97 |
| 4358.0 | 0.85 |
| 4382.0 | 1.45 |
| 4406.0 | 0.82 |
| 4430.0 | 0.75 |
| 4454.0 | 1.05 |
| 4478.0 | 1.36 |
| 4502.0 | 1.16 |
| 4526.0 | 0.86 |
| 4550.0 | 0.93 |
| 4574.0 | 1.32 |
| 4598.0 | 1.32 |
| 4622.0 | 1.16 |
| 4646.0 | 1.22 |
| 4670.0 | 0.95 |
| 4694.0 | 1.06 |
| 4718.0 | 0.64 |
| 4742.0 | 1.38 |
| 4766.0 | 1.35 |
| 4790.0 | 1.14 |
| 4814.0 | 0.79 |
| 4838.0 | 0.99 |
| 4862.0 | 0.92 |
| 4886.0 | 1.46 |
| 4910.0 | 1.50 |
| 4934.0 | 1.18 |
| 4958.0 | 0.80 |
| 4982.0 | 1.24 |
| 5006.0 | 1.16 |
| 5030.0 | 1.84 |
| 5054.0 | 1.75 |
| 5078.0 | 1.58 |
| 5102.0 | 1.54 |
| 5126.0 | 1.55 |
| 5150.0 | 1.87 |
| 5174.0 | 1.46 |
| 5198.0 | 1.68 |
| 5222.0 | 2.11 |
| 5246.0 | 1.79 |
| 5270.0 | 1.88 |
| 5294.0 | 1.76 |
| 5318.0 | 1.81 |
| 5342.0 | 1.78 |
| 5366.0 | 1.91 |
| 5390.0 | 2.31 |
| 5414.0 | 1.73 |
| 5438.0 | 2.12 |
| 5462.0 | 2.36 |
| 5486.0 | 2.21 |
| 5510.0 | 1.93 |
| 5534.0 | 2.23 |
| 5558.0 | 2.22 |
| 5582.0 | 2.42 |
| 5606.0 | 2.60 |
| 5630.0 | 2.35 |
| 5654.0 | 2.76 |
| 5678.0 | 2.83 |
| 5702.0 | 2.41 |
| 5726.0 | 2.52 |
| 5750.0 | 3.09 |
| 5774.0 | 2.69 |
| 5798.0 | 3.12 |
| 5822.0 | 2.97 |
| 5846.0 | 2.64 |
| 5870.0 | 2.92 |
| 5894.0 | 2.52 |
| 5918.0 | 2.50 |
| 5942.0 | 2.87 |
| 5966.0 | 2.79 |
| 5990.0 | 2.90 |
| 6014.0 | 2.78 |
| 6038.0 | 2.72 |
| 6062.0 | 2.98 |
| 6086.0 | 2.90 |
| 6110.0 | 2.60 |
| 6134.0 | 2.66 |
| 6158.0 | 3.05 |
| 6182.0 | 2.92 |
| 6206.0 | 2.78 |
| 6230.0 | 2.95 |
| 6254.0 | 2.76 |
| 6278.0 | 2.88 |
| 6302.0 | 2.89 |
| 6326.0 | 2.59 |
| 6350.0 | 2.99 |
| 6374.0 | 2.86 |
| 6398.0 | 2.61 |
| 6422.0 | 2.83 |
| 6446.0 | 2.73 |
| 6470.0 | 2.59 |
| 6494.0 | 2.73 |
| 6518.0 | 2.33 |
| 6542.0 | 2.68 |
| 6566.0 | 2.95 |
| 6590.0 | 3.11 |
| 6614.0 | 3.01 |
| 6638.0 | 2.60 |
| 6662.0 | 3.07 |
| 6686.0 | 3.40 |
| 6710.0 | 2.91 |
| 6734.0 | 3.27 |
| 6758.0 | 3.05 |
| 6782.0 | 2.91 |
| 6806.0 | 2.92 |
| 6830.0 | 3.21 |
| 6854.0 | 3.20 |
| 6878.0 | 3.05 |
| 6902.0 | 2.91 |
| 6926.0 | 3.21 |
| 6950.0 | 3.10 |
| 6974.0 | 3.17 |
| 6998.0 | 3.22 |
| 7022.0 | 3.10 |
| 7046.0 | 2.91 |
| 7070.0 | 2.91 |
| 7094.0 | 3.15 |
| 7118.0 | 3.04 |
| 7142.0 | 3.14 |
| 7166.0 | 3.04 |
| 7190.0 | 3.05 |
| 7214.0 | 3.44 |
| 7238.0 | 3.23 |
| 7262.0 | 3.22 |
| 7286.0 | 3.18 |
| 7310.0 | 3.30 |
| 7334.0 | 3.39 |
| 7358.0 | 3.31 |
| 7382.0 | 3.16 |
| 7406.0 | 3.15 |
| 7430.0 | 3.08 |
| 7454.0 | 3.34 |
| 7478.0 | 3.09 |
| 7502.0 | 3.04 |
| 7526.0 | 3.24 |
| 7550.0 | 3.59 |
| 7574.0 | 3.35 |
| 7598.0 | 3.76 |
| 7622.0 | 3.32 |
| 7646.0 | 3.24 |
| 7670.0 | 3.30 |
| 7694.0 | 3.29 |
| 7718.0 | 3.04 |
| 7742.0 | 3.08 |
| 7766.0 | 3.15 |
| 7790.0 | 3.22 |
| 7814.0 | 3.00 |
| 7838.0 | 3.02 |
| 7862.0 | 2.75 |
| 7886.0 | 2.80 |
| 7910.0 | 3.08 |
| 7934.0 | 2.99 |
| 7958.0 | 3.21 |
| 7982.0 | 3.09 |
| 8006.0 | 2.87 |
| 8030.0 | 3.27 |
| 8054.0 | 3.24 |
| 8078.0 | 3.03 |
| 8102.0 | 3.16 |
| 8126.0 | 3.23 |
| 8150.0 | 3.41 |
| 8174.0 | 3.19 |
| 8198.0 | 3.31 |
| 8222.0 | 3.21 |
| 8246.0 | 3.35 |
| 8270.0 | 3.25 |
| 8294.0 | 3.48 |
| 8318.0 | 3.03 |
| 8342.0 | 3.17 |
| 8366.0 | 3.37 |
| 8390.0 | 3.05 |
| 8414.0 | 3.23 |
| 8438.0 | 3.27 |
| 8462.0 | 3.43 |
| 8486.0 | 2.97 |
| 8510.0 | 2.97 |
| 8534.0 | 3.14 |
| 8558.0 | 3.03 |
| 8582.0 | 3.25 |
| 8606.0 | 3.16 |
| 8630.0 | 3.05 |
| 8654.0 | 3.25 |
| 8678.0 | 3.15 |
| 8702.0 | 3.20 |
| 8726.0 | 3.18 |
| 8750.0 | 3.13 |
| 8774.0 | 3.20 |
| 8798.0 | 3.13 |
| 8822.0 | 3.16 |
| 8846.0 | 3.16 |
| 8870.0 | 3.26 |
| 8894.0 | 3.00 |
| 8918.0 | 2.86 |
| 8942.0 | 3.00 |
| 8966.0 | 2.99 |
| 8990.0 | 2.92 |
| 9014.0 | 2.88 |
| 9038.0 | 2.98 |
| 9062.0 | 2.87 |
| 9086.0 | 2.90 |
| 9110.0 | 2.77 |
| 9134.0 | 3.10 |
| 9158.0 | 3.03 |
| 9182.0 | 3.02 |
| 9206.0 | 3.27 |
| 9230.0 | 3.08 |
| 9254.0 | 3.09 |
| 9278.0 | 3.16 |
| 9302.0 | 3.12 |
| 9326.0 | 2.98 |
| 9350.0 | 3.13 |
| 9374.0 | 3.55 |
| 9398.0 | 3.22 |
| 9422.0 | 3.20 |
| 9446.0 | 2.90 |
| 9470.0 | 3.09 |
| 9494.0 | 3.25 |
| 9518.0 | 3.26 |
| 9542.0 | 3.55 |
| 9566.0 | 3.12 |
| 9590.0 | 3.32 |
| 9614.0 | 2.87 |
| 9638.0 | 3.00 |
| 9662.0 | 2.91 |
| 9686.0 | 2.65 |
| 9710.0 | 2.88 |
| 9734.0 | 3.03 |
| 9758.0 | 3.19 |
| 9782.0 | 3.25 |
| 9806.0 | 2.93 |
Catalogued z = 0.259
